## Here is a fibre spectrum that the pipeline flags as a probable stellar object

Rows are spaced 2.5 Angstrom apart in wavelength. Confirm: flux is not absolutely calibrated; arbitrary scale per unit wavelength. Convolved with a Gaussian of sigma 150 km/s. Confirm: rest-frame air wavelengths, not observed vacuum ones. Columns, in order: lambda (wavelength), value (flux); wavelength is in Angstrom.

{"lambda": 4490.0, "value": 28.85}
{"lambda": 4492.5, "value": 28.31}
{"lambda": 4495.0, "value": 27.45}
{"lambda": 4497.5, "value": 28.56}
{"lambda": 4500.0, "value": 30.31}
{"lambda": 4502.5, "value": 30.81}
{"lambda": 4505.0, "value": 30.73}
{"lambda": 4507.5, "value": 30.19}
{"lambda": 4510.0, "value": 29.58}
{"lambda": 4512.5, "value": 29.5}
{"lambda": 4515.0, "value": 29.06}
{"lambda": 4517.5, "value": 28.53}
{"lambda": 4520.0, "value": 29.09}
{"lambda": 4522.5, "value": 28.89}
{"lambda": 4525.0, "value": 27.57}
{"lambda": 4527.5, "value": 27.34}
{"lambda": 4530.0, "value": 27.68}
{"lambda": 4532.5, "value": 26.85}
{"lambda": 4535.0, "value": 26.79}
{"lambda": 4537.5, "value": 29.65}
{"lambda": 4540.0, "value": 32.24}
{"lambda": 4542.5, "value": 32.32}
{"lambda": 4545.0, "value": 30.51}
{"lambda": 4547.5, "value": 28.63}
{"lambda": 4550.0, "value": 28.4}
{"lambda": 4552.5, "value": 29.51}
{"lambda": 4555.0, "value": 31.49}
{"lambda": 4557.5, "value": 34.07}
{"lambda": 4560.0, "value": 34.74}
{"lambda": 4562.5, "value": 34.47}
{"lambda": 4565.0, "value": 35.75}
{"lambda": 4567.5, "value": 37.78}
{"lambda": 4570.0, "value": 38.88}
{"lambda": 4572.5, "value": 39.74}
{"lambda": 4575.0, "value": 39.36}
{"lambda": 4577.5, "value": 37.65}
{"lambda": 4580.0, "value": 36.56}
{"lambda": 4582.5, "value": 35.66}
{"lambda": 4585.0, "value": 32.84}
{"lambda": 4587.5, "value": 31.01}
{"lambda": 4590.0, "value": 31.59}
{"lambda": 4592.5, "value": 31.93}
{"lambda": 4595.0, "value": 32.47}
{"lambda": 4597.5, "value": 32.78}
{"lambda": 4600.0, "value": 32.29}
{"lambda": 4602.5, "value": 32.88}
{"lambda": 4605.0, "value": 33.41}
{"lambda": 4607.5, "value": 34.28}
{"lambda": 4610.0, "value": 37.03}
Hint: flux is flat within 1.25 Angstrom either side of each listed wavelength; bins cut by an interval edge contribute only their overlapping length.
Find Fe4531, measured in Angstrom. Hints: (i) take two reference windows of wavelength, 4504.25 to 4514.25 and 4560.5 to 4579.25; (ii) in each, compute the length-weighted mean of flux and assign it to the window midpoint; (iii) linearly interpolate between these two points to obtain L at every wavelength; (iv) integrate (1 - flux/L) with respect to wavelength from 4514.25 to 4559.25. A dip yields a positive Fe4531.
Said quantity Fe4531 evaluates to 5.3 Angstrom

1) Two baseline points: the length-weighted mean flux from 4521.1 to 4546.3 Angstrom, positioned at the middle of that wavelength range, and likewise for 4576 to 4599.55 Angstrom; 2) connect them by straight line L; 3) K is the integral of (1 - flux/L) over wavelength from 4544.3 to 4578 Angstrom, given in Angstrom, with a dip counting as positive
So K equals -3.1 Angstrom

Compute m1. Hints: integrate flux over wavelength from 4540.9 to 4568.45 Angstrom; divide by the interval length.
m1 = 32.5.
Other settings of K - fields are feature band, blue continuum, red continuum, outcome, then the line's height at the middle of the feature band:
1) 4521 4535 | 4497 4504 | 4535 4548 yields 1.2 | 30.3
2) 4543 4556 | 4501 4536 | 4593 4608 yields 0.2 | 30.3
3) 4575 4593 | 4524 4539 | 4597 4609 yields -1.5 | 31.8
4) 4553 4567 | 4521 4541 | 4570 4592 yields -0.6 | 32.6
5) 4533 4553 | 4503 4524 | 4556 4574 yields 2.3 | 33.5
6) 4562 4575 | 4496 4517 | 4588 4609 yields -2.4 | 31.7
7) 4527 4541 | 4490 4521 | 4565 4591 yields 1.6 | 32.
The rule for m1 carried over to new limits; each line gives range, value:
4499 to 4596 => 31.8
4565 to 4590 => 36.3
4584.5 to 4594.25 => 31.8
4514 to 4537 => 28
